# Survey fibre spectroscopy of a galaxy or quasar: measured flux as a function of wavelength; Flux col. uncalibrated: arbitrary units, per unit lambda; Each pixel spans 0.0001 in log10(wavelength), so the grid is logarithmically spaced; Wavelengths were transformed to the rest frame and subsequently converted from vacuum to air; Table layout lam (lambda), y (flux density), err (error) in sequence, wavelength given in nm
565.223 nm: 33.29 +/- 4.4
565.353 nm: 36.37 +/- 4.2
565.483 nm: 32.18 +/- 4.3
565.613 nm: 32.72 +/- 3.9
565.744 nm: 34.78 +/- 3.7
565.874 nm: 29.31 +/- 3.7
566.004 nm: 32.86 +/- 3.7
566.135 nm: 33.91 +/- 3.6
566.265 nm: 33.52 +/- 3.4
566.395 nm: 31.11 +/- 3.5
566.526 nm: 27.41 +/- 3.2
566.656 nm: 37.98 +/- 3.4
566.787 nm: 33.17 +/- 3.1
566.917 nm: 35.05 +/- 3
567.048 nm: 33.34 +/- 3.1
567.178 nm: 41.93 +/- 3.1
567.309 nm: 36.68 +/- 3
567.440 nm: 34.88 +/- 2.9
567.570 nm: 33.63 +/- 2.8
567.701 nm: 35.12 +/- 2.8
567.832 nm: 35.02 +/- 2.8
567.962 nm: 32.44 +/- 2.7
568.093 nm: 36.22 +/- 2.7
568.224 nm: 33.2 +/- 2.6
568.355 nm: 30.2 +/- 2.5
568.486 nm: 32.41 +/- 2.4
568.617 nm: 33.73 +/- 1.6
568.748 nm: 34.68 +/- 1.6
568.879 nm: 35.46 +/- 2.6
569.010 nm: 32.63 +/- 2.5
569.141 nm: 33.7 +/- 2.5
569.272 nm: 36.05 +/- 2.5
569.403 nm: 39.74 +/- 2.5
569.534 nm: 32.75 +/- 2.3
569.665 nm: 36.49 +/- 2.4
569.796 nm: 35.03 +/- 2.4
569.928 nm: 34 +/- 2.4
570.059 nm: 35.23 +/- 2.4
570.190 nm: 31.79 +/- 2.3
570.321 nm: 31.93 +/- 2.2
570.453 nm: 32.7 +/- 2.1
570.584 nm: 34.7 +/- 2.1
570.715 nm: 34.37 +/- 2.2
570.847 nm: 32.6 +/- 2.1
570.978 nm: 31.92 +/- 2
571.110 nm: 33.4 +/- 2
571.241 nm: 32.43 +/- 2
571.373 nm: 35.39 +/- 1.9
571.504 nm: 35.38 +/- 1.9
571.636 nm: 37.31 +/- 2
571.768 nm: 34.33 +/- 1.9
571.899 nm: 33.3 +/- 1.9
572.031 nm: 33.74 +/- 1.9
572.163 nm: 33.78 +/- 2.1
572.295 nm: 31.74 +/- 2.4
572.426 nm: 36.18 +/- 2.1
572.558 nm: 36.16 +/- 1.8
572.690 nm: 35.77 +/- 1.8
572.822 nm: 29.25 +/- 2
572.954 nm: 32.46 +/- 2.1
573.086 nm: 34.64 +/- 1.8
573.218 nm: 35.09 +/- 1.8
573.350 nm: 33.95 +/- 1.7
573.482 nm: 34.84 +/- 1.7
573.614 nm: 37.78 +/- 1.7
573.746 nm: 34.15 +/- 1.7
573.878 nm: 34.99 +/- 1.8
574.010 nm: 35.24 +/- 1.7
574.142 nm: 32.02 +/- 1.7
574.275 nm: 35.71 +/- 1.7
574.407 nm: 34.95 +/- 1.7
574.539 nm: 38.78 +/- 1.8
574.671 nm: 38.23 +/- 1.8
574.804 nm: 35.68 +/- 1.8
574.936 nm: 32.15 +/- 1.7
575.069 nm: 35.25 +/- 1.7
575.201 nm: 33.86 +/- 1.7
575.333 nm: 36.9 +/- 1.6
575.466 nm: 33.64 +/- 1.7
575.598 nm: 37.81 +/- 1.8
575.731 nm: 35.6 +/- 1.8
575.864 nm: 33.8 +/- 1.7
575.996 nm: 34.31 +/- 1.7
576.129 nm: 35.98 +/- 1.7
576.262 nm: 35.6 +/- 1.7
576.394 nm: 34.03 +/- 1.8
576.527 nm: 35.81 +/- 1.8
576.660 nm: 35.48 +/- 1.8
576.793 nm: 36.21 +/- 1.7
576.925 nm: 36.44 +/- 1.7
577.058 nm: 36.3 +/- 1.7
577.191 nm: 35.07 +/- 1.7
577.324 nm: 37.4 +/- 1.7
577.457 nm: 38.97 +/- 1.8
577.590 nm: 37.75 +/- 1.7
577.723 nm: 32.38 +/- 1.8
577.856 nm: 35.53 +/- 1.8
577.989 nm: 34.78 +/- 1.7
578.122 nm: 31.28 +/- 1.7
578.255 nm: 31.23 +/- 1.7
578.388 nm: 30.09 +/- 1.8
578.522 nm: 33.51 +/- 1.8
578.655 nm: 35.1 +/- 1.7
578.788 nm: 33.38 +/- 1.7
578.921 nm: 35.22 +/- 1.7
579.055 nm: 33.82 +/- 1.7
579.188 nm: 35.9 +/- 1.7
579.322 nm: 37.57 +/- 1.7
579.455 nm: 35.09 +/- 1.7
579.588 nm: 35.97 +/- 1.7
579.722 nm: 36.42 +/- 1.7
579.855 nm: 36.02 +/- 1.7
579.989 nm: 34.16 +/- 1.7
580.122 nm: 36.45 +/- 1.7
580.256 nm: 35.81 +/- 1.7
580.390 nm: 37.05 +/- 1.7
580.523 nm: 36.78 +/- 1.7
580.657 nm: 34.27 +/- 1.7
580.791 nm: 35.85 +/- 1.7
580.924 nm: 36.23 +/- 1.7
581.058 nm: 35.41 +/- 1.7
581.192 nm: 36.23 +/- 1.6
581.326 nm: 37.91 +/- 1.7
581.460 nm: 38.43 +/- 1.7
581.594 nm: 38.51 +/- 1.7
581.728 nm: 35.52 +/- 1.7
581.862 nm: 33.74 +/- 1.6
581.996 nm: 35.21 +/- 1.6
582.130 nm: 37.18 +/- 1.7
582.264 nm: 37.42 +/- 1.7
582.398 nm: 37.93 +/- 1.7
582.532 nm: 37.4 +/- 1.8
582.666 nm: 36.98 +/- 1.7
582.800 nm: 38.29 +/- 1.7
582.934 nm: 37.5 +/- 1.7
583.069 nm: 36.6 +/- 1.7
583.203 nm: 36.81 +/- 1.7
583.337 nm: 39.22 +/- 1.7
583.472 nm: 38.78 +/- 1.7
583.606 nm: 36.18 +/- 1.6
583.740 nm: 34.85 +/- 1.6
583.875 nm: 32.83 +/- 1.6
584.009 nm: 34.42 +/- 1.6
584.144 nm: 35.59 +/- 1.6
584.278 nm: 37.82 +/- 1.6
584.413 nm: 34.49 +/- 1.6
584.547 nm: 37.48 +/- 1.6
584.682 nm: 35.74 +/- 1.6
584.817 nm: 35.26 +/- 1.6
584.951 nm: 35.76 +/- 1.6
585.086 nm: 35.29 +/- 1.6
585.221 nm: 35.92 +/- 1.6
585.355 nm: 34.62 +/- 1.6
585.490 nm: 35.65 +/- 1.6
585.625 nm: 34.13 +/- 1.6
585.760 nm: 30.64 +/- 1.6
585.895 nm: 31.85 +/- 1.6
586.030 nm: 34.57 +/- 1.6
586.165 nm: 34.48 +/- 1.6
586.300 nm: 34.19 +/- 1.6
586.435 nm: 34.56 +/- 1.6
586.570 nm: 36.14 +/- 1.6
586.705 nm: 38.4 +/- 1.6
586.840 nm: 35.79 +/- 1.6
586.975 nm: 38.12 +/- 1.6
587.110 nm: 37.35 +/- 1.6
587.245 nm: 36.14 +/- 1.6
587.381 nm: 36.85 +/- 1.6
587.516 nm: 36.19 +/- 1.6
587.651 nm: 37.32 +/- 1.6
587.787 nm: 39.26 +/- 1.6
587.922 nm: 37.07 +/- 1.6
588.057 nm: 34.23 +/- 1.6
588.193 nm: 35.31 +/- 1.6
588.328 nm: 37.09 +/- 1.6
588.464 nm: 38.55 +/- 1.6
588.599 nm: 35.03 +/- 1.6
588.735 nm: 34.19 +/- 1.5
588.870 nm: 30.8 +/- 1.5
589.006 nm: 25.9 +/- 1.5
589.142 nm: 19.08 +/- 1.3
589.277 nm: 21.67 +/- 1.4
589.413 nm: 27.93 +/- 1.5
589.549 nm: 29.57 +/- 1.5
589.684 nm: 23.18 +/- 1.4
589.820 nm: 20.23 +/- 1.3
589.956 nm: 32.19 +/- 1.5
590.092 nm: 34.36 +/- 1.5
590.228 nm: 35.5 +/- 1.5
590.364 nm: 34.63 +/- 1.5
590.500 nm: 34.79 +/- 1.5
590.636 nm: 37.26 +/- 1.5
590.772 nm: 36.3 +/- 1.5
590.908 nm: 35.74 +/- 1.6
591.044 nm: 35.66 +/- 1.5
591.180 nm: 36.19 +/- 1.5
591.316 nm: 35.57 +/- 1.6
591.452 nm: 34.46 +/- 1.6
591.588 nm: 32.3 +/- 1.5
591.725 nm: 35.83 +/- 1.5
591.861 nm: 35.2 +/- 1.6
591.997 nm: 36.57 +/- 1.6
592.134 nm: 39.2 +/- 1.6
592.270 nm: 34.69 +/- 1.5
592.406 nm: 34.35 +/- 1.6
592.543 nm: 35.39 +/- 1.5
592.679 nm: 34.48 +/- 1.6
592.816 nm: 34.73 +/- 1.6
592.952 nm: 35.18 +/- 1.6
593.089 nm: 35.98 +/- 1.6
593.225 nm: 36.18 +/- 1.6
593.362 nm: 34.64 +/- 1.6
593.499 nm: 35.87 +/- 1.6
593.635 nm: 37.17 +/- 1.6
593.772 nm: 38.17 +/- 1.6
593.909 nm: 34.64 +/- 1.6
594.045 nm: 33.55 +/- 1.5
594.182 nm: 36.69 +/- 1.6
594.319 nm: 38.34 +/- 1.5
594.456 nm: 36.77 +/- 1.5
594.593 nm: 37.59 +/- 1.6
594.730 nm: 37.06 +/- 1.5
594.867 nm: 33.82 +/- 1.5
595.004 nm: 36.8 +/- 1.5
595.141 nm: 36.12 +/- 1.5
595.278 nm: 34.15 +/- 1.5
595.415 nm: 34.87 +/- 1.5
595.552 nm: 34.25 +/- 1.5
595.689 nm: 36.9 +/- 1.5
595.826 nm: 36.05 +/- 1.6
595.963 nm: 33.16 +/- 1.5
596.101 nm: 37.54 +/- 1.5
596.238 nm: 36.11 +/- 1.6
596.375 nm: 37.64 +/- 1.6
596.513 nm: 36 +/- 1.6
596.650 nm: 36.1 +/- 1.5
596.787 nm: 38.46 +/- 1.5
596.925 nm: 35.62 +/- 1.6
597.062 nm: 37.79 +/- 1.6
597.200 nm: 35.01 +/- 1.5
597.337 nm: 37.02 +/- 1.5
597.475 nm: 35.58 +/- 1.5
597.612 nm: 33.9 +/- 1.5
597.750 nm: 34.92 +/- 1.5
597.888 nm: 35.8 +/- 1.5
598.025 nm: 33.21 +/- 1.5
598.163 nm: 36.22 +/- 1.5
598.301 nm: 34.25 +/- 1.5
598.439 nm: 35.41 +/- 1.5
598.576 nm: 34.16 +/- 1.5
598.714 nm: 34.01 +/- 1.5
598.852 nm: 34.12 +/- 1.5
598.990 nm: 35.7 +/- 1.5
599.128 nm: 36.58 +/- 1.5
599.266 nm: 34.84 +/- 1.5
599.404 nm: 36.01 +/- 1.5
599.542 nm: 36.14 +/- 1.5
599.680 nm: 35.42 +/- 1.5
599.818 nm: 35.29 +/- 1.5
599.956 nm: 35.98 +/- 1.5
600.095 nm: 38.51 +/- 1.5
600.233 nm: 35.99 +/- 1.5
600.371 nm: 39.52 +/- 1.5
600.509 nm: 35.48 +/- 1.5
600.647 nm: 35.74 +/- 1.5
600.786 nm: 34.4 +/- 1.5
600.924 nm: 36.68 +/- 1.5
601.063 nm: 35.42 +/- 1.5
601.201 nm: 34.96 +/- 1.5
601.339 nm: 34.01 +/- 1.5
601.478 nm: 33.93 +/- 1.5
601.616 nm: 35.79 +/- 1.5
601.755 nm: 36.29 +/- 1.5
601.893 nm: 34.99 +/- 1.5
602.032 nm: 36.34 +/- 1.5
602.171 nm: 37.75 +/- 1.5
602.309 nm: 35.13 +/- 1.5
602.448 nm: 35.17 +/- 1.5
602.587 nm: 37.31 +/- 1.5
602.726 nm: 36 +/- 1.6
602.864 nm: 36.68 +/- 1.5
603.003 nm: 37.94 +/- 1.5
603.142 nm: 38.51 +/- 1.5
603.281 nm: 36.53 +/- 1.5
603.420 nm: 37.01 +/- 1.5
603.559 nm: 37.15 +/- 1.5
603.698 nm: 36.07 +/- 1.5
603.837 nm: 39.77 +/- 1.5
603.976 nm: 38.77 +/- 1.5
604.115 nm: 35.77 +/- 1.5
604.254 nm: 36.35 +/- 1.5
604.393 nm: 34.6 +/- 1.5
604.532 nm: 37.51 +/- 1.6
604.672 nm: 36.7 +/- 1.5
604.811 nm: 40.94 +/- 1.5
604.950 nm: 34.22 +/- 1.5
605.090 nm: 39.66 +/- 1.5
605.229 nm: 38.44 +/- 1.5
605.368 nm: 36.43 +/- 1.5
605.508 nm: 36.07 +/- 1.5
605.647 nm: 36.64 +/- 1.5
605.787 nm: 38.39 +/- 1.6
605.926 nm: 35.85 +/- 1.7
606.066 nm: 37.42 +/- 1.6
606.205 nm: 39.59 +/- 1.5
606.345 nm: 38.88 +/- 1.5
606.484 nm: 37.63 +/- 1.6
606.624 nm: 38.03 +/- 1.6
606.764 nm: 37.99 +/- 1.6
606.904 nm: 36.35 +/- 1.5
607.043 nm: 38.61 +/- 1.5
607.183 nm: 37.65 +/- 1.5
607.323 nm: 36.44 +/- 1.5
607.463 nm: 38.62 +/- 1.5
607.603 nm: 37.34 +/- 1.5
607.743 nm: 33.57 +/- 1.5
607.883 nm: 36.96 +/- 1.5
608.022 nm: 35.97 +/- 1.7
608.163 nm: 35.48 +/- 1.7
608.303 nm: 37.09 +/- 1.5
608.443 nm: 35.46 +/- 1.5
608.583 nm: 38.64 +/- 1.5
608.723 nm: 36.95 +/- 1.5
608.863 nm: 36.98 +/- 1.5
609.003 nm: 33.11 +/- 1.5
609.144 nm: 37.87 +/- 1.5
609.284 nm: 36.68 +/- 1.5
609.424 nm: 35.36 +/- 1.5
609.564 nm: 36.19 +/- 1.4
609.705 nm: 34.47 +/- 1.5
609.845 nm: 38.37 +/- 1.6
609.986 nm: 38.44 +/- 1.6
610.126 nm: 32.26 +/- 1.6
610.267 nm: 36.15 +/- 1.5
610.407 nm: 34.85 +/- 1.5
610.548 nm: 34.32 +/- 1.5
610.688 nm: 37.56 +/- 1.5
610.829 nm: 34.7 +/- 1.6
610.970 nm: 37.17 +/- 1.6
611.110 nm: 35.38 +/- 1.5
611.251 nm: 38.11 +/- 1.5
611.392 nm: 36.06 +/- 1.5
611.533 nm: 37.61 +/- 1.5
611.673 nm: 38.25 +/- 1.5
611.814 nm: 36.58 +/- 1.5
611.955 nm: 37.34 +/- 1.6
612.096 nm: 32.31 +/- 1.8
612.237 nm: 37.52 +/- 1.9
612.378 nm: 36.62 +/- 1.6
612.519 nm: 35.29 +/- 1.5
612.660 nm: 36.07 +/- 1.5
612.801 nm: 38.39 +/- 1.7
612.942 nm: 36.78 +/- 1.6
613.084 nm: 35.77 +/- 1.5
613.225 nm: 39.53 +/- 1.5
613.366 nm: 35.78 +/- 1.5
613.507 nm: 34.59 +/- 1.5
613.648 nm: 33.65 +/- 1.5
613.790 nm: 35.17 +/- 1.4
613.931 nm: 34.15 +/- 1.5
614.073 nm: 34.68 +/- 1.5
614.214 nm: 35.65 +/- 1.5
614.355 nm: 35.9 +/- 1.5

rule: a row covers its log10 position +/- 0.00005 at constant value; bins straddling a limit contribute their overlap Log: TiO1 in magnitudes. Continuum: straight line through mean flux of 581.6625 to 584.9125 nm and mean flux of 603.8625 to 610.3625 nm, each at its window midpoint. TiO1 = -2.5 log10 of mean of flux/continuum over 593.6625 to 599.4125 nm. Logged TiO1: 0.03 mag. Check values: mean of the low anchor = 36.4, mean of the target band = 35.7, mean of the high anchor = 36.9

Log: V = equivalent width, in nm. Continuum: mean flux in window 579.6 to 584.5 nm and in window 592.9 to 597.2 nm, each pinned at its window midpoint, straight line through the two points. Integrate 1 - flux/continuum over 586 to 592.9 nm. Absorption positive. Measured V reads 0.421 nm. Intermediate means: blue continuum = 36.4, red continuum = 36.1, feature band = 34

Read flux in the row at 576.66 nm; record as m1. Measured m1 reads 35.48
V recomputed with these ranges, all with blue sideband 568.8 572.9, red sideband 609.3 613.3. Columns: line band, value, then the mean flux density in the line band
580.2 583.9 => -0.200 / 36.6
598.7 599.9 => 0.010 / 35.4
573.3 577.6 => -0.145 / 35.6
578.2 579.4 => 0.020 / 34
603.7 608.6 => -0.157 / 37.2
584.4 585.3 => -0.022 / 35.8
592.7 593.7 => -0.007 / 35.6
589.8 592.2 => 0.028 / 34.8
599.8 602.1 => -0.004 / 35.9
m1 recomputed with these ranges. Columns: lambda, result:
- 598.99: 35.7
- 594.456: 36.77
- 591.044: 35.66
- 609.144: 37.87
